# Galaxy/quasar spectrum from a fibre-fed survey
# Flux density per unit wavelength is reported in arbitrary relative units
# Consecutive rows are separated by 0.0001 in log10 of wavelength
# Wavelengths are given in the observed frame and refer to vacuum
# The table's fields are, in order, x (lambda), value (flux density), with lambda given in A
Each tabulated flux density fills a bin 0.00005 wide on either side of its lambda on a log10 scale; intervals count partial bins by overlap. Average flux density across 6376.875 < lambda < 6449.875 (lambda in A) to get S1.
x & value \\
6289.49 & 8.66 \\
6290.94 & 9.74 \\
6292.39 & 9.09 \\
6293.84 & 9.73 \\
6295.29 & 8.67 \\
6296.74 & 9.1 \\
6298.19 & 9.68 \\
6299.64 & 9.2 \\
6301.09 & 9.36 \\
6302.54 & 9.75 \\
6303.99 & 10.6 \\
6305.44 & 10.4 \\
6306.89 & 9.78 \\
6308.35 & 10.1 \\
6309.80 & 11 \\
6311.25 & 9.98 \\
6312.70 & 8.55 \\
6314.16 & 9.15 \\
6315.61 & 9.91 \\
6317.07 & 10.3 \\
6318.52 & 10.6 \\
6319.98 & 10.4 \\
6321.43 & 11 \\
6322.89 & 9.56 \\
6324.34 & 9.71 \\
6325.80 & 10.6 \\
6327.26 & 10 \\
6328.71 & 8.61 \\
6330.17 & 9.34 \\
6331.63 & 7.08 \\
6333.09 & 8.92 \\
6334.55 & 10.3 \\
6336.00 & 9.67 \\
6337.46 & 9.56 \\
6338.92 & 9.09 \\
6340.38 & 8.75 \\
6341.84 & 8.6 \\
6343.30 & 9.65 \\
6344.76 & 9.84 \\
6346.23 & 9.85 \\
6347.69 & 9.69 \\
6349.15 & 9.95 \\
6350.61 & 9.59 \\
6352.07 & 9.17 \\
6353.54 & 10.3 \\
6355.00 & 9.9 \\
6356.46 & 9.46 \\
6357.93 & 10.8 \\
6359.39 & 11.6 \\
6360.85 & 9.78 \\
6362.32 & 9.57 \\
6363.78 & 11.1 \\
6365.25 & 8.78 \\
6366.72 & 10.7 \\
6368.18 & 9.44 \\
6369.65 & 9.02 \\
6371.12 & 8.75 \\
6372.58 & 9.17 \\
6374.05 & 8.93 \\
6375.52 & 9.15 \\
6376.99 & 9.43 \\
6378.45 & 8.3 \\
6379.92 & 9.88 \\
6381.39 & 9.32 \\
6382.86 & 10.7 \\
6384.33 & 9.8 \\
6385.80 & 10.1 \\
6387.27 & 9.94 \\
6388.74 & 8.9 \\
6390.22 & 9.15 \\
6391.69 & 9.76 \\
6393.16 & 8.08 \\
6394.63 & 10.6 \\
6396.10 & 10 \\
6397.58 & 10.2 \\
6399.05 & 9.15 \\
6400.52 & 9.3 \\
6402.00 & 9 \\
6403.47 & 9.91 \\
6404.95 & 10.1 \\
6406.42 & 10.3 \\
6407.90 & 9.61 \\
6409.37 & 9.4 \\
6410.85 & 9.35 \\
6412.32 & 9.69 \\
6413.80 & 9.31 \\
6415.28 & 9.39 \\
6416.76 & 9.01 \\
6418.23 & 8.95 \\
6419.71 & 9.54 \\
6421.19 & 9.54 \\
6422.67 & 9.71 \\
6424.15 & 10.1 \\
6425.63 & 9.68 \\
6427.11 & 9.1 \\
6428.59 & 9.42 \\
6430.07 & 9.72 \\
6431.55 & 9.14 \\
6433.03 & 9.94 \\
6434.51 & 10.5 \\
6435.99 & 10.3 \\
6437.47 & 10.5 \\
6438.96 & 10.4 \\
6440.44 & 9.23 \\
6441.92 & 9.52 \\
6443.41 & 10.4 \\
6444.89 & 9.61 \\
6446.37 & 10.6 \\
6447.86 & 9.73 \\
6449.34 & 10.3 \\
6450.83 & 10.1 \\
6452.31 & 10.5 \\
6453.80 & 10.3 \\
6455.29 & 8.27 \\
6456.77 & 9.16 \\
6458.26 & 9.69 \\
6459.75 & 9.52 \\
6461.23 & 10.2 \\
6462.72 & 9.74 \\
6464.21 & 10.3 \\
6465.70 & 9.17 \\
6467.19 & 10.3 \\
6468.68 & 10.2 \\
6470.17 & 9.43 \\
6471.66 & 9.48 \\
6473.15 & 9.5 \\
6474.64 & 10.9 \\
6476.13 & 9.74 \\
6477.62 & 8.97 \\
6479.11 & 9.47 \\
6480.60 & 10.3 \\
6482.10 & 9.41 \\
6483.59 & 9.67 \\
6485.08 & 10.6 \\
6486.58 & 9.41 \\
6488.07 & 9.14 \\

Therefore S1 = 9.67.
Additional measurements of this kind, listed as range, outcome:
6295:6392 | 9.66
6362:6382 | 9.39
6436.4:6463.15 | 9.88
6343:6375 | 9.77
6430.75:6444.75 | 9.98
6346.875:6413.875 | 9.66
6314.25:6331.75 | 9.83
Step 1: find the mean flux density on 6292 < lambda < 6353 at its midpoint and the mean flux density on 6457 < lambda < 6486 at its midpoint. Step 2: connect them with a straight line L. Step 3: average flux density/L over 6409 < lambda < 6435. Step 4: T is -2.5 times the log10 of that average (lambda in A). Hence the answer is 0.025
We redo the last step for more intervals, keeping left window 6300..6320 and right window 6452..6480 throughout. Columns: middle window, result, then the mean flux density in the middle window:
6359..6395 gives 0.03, 9.57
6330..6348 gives 0.08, 9.24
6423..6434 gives 0.02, 9.61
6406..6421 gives 0.04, 9.44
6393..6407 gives 0.01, 9.72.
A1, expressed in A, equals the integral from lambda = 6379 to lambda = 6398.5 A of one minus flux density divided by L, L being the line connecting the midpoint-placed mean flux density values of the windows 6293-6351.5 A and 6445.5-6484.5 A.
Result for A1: 0.0 A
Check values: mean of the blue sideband 9.64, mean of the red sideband 9.81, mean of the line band 9.7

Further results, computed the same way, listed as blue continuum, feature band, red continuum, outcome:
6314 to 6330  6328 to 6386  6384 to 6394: 0.8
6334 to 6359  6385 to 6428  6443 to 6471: 1.0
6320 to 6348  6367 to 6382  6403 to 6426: 0.6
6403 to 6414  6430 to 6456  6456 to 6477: -0.5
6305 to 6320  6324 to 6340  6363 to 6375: 0.8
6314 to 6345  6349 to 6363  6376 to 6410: -0.6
